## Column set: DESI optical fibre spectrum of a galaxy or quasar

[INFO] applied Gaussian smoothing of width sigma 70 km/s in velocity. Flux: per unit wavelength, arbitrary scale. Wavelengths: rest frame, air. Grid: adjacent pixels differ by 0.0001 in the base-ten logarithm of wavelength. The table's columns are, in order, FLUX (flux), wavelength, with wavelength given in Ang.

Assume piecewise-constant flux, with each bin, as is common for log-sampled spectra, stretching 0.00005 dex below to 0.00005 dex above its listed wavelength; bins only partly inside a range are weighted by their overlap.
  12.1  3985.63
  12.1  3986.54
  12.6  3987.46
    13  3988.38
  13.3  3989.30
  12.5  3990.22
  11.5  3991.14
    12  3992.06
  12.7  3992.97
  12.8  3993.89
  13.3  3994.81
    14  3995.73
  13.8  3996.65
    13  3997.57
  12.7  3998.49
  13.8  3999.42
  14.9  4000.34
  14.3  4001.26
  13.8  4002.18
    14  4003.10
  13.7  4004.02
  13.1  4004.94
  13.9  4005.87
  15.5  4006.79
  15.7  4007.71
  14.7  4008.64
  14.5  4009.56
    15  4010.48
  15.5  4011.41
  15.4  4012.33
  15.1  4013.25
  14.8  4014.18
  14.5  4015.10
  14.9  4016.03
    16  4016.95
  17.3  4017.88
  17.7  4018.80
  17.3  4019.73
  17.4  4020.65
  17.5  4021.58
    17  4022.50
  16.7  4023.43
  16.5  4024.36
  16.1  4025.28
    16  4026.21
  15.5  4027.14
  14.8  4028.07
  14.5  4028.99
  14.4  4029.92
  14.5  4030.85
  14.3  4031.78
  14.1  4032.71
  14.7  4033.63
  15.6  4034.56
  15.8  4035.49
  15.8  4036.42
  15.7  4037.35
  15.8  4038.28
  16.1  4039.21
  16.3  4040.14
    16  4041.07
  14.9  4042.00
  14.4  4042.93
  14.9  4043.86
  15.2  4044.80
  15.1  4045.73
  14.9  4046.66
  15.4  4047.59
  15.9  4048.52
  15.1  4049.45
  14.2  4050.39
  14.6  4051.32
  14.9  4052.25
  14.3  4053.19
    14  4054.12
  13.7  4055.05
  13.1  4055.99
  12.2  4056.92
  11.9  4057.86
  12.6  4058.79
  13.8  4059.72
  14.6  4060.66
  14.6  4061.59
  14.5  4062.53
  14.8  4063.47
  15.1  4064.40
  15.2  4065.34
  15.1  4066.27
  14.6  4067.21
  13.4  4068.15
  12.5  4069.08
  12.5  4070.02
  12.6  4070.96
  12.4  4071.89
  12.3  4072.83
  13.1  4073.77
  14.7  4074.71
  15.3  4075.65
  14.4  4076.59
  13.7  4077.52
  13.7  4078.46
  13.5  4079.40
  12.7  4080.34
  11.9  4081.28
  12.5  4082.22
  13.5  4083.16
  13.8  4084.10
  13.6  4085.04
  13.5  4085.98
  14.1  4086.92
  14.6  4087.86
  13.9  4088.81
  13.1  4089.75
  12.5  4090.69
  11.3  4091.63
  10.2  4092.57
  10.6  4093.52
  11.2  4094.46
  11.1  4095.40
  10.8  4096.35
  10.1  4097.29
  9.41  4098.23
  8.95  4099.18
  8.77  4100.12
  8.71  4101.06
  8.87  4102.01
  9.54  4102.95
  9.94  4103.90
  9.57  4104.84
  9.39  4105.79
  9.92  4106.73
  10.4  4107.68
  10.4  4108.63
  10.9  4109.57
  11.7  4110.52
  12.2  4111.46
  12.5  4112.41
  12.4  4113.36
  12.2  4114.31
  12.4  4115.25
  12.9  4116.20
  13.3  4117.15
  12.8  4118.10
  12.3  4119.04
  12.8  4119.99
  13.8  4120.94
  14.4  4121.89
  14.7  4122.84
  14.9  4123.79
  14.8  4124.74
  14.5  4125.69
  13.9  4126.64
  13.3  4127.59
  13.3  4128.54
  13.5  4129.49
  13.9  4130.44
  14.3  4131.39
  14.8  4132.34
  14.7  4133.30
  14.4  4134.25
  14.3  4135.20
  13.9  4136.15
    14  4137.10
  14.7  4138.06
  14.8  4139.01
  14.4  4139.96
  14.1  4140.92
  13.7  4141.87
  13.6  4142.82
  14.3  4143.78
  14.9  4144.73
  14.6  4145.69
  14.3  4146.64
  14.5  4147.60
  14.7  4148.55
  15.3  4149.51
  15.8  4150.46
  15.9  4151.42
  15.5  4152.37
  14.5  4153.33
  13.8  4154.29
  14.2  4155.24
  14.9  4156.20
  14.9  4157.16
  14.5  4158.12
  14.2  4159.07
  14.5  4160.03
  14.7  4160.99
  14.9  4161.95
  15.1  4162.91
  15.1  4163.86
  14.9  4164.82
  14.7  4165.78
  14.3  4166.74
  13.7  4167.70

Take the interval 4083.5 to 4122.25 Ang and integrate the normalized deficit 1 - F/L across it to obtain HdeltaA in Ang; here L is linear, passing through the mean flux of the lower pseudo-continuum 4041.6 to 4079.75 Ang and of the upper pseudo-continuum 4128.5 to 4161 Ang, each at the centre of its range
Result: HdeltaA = 7.3 Ang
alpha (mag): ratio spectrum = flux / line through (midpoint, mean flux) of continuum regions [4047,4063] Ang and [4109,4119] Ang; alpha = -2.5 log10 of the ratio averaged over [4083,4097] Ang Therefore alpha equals 0.05 mag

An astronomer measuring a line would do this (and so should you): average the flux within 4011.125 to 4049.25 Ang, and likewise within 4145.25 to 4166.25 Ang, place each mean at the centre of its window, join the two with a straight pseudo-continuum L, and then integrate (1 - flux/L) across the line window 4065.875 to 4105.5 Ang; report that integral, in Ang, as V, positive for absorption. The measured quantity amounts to 8.0 Ang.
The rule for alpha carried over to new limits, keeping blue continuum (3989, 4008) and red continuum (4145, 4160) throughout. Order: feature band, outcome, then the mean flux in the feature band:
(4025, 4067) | -0.07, 14.8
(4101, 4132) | 0.18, 12.3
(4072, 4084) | 0.06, 13.4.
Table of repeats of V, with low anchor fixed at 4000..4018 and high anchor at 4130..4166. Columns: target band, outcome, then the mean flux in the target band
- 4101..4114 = 3.6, 10.5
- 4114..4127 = 0.9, 13.6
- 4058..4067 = 0.2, 14.4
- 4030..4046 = -0.5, 15.2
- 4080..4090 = 0.9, 13.4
